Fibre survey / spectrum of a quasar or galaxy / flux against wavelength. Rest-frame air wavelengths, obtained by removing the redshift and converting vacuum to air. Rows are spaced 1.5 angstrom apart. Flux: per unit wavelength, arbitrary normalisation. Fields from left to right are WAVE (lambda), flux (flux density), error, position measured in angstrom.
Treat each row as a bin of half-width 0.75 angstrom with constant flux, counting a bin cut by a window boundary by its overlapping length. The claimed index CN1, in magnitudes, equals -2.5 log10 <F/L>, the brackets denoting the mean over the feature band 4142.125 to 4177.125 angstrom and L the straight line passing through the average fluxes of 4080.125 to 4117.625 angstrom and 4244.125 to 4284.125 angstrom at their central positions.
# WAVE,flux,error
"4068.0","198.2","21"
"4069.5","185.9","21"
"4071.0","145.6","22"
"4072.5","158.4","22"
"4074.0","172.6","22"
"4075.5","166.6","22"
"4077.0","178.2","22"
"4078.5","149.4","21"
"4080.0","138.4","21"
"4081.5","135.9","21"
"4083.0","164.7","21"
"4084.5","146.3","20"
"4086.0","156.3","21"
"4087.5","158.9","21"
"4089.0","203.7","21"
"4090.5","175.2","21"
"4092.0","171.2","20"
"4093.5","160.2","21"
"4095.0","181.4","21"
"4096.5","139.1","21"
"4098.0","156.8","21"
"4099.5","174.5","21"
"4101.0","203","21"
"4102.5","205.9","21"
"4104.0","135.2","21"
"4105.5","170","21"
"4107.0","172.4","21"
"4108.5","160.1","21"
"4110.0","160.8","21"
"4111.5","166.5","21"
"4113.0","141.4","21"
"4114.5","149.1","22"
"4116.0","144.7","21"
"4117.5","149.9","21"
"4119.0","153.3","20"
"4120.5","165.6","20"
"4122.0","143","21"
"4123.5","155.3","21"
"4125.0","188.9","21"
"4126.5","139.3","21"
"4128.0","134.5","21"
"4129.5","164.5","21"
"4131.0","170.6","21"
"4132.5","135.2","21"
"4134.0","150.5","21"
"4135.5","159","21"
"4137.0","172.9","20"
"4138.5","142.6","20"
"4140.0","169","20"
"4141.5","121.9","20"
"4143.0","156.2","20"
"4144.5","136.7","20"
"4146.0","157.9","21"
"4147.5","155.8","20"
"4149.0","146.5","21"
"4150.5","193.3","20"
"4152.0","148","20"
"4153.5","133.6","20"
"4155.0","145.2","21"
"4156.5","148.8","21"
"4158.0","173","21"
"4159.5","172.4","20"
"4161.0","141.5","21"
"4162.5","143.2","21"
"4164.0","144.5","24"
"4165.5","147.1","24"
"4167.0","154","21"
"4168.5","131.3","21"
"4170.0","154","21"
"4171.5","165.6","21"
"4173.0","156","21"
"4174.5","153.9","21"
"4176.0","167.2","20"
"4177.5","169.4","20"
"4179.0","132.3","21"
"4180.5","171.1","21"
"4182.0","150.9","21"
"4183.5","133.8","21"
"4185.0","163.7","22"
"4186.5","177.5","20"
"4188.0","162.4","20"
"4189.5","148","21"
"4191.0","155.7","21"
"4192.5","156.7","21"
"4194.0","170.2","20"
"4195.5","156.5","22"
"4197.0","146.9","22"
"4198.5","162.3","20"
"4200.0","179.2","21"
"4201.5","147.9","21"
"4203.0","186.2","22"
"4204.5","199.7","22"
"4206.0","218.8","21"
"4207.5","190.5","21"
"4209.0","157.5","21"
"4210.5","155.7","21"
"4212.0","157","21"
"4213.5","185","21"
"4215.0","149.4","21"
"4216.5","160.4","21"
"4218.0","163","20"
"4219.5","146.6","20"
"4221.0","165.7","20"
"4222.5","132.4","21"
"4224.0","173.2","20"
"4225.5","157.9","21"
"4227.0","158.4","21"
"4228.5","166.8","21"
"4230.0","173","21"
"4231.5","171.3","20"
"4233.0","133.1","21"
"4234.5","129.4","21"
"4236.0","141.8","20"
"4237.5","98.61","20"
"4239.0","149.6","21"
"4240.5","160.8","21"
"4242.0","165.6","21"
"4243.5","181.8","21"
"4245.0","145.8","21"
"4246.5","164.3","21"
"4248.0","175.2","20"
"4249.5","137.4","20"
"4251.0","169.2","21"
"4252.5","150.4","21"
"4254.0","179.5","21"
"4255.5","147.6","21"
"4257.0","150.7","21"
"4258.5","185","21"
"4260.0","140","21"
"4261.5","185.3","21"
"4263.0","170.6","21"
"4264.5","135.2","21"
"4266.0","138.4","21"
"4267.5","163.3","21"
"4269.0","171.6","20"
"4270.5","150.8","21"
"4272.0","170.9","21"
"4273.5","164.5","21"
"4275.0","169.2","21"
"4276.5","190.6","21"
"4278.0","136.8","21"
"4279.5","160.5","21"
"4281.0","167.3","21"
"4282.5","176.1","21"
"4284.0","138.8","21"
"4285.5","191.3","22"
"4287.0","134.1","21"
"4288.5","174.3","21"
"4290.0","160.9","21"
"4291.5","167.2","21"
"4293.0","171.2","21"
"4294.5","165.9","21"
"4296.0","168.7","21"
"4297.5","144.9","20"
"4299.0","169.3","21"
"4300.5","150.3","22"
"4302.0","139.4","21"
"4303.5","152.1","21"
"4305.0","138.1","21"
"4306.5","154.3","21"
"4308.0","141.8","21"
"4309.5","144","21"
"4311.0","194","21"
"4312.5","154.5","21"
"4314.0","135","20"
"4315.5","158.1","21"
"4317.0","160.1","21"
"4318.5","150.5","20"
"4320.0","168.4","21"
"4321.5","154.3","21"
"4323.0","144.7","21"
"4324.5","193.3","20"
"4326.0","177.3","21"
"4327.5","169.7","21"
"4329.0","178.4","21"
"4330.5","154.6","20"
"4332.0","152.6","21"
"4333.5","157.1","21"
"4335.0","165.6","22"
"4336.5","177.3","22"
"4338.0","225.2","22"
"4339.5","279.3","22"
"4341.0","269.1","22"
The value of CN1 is 0.06 mag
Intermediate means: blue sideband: 163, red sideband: 161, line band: 153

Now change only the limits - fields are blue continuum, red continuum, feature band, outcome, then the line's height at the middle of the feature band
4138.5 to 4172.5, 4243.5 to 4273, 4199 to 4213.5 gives -0.139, 156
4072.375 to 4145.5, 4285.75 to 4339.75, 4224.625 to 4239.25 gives 0.097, 162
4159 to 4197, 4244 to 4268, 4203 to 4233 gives -0.069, 157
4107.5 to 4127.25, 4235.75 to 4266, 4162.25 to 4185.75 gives 0.023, 156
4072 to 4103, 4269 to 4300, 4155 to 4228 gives 0.032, 165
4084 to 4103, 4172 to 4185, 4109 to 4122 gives 0.094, 167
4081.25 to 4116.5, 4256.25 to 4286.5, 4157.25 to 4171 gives 0.084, 164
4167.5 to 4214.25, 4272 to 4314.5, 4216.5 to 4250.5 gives 0.050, 162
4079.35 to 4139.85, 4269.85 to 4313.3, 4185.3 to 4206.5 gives -0.055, 160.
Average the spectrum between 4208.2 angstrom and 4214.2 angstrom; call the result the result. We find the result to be 164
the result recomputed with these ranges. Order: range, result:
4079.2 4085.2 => 146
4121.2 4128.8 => 152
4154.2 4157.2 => 147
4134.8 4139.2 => 158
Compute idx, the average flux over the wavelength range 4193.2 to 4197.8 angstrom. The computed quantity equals 158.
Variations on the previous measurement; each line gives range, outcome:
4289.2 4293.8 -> 167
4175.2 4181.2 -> 160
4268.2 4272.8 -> 164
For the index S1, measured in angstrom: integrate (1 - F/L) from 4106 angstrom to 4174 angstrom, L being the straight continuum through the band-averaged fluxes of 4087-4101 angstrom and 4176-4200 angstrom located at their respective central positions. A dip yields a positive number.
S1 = 4.5 angstrom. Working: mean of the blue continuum 171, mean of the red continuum 158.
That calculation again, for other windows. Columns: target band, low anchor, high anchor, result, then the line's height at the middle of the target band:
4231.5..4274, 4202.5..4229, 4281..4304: 2.2 angstrom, 164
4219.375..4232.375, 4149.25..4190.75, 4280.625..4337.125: -0.3 angstrom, 157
